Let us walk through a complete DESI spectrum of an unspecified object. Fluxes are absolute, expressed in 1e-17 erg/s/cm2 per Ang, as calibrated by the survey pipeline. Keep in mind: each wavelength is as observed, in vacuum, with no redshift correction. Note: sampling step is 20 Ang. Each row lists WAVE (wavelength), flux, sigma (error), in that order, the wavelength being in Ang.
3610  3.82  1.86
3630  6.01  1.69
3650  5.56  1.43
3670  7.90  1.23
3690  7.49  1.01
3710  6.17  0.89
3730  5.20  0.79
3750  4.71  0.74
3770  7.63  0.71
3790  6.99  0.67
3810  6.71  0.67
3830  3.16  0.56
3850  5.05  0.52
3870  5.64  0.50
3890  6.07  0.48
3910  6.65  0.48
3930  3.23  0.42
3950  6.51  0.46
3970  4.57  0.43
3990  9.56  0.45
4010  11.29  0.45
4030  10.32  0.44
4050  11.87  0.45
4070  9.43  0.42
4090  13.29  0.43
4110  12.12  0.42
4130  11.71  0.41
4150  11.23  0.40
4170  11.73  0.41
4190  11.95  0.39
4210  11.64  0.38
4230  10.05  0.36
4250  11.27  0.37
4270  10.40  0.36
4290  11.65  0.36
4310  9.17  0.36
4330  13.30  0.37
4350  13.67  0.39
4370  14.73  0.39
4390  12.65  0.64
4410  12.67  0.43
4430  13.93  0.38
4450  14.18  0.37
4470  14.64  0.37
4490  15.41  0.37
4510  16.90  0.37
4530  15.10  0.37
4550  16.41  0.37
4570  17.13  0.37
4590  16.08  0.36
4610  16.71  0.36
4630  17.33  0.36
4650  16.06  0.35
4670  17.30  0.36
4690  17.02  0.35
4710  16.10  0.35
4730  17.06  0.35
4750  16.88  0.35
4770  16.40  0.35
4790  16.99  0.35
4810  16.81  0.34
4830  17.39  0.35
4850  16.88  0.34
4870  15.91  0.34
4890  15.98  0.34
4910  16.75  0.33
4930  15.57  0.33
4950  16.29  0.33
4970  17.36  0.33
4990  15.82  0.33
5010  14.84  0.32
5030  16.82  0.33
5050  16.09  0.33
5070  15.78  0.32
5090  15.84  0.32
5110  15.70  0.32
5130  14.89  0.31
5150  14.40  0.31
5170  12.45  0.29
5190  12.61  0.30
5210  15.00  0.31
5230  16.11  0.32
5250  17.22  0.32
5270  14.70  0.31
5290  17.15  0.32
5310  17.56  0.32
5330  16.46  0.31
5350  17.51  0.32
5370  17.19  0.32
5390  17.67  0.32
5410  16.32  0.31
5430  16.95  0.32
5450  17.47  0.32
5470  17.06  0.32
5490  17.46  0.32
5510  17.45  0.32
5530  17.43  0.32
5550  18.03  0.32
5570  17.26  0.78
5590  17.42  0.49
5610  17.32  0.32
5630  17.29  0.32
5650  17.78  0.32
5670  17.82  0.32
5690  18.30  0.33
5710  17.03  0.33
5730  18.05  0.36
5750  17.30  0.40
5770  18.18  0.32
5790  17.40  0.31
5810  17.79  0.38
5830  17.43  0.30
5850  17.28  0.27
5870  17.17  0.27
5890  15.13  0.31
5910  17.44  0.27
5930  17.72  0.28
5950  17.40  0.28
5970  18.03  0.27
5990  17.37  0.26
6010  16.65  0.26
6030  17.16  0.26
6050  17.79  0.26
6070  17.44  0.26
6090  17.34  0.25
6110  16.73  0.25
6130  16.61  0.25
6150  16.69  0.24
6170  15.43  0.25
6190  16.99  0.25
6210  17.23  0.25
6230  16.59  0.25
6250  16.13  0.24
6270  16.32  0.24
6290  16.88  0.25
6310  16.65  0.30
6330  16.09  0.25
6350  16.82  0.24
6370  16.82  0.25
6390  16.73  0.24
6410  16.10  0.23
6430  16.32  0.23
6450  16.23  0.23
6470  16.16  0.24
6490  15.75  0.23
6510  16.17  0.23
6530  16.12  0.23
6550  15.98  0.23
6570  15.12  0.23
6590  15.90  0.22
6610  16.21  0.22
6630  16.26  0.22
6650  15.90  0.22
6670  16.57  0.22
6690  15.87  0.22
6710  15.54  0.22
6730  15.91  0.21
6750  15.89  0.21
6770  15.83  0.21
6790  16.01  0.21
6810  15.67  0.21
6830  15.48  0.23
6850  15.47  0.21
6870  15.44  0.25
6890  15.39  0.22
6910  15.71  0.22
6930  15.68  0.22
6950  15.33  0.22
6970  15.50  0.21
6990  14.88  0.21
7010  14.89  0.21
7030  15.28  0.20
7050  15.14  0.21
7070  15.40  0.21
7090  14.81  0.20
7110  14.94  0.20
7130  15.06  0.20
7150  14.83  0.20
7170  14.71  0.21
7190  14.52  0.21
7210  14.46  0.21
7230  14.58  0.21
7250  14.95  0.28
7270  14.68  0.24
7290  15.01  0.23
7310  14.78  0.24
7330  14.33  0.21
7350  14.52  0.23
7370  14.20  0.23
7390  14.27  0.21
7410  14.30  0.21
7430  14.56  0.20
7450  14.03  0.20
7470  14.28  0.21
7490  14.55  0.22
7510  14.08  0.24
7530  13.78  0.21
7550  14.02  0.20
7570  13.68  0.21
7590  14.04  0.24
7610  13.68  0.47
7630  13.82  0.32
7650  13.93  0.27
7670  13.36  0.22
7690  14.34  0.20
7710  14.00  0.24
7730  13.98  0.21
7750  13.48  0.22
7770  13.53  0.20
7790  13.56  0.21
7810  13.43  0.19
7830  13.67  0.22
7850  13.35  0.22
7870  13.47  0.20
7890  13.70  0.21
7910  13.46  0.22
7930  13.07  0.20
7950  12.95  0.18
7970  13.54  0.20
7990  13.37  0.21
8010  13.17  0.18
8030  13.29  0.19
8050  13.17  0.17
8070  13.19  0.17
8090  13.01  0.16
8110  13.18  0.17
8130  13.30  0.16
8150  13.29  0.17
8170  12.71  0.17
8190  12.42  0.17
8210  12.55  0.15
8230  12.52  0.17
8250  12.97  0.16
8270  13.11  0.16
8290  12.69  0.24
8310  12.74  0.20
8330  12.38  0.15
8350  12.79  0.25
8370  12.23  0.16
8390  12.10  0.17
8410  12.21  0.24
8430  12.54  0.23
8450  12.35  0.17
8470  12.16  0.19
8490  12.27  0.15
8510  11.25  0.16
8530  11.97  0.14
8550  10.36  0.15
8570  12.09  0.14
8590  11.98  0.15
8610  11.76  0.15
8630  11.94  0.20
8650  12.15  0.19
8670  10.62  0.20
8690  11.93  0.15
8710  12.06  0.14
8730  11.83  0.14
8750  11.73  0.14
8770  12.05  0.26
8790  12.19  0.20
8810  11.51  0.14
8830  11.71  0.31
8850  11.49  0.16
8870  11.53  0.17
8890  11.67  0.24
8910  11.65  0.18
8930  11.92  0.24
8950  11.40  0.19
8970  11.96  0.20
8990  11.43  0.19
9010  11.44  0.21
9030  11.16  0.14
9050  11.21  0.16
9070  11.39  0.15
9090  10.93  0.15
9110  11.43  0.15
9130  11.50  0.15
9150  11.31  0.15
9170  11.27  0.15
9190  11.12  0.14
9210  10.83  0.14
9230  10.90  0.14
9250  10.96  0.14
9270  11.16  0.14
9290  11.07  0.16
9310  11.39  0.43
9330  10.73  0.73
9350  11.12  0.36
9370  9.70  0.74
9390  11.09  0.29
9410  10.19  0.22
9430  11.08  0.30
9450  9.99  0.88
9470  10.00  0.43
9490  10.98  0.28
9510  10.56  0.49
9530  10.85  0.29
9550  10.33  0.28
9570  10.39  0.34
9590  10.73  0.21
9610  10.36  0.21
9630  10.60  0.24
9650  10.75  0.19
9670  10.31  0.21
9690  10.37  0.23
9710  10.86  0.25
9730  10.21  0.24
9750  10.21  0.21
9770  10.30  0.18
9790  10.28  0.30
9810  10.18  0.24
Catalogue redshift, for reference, 0.00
